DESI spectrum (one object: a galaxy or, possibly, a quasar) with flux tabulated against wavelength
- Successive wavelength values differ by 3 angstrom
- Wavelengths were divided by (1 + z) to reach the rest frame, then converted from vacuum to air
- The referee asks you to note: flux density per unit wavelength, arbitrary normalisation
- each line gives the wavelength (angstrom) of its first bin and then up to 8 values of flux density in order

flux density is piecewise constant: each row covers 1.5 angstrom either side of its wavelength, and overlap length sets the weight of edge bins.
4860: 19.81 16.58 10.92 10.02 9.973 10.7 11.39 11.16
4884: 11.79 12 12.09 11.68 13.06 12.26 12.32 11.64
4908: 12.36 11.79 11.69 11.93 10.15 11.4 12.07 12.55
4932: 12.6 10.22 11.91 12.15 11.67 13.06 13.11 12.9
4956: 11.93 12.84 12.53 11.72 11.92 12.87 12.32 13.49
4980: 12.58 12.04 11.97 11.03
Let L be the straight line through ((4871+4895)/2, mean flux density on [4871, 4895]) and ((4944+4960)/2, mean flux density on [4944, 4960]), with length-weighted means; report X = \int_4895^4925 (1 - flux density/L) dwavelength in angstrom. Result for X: 0.12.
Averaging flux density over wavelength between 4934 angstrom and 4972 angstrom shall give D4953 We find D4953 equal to 12.2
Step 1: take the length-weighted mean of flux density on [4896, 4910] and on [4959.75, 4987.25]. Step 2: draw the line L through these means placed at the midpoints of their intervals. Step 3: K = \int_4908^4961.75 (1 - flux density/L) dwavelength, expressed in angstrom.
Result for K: 1.3 angstrom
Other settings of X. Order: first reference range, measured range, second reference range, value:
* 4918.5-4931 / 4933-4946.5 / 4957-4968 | 0.25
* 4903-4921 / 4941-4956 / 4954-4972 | -0.54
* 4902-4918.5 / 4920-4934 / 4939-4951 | 0.35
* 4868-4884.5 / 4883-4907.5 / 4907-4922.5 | -2.08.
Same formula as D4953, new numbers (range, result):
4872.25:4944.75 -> 11.7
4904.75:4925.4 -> 11.6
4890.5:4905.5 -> 12.2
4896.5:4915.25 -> 12.1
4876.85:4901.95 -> 12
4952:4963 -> 12.5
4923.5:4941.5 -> 11.9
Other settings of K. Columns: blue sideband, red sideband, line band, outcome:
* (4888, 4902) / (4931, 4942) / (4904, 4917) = 0.17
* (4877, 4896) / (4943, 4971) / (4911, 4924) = 0.79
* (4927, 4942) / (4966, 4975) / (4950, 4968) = -0.32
